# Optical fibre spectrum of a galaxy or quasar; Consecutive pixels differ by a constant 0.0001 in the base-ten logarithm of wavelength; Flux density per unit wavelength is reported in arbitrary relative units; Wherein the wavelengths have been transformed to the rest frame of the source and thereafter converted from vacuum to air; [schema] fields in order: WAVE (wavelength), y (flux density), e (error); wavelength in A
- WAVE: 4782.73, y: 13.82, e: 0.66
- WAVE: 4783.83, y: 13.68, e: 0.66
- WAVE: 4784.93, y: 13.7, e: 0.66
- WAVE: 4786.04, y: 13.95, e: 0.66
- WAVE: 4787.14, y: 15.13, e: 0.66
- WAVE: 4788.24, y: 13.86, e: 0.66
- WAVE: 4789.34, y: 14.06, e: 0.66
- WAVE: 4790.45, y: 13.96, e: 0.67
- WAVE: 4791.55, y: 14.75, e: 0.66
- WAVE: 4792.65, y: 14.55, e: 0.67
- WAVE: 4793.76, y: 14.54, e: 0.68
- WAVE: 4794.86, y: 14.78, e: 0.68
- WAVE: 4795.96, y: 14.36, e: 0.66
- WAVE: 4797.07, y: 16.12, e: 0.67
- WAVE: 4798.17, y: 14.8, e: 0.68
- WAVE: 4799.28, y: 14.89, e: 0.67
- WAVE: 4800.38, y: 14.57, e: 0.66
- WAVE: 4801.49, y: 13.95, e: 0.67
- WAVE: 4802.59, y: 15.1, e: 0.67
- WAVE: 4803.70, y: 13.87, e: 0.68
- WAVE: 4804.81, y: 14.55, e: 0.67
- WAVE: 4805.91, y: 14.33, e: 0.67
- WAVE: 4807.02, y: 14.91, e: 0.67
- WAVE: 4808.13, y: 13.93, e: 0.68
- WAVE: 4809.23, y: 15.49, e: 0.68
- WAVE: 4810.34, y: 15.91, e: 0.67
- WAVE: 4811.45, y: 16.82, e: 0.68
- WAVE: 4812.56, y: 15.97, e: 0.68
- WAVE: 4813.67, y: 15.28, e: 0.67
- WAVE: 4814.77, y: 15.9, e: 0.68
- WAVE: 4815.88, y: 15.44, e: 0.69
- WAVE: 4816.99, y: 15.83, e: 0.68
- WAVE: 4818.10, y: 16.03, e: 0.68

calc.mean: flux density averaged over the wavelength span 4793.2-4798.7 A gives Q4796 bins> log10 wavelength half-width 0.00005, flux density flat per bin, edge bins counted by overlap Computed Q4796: 14.9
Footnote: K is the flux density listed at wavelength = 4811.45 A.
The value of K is 16.82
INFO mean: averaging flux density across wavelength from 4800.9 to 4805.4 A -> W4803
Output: 14.4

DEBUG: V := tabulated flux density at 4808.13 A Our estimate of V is 13.93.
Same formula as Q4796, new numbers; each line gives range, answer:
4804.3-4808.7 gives 14.5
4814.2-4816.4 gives 15.7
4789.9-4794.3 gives 14.5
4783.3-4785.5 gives 13.7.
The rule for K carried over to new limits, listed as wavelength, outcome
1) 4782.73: 13.82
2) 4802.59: 15.1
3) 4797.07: 16.12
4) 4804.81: 14.55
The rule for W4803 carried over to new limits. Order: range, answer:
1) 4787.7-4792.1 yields 14.2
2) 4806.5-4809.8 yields 14.8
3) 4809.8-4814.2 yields 16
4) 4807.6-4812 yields 15.6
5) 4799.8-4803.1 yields 14.6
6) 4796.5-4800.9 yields 15.1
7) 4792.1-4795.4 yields 14.6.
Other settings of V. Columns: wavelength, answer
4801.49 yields 13.95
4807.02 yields 14.91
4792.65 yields 14.55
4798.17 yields 14.8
